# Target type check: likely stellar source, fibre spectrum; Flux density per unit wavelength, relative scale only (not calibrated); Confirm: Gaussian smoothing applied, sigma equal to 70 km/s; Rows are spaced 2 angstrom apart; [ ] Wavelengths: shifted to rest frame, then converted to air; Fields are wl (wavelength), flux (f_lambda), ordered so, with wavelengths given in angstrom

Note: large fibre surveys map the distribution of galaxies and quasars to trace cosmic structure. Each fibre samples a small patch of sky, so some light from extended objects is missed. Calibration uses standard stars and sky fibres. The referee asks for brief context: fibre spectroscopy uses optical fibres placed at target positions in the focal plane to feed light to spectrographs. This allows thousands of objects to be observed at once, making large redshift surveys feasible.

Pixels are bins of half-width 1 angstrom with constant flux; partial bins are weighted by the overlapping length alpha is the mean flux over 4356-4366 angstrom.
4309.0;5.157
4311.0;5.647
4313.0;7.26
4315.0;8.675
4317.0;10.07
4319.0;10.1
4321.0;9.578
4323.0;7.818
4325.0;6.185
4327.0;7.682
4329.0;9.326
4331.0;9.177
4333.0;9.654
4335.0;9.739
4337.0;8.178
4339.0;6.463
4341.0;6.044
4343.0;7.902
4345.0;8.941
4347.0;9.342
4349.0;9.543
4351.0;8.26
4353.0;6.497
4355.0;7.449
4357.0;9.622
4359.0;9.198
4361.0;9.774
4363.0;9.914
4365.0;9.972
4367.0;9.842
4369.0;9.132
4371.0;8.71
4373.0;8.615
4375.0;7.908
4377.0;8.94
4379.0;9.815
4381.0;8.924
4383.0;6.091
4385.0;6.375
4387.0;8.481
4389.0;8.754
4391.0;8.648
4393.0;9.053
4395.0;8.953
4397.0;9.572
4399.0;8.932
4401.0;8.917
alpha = 9.7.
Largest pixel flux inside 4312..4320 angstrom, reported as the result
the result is 10.1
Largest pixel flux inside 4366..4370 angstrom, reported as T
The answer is 9.842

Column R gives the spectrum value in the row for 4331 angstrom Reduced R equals 9.177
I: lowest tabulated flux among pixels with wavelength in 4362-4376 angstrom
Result 7.908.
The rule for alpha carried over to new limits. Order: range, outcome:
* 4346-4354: 8.41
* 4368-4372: 8.92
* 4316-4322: 9.92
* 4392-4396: 9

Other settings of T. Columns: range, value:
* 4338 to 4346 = 8.941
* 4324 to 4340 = 9.739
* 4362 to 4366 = 9.972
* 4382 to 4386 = 6.375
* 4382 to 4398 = 9.572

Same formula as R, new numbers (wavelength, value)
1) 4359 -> 9.198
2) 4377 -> 8.94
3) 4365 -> 9.972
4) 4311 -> 5.647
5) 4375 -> 7.908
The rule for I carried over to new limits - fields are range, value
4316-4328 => 6.185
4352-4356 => 6.497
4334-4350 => 6.044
